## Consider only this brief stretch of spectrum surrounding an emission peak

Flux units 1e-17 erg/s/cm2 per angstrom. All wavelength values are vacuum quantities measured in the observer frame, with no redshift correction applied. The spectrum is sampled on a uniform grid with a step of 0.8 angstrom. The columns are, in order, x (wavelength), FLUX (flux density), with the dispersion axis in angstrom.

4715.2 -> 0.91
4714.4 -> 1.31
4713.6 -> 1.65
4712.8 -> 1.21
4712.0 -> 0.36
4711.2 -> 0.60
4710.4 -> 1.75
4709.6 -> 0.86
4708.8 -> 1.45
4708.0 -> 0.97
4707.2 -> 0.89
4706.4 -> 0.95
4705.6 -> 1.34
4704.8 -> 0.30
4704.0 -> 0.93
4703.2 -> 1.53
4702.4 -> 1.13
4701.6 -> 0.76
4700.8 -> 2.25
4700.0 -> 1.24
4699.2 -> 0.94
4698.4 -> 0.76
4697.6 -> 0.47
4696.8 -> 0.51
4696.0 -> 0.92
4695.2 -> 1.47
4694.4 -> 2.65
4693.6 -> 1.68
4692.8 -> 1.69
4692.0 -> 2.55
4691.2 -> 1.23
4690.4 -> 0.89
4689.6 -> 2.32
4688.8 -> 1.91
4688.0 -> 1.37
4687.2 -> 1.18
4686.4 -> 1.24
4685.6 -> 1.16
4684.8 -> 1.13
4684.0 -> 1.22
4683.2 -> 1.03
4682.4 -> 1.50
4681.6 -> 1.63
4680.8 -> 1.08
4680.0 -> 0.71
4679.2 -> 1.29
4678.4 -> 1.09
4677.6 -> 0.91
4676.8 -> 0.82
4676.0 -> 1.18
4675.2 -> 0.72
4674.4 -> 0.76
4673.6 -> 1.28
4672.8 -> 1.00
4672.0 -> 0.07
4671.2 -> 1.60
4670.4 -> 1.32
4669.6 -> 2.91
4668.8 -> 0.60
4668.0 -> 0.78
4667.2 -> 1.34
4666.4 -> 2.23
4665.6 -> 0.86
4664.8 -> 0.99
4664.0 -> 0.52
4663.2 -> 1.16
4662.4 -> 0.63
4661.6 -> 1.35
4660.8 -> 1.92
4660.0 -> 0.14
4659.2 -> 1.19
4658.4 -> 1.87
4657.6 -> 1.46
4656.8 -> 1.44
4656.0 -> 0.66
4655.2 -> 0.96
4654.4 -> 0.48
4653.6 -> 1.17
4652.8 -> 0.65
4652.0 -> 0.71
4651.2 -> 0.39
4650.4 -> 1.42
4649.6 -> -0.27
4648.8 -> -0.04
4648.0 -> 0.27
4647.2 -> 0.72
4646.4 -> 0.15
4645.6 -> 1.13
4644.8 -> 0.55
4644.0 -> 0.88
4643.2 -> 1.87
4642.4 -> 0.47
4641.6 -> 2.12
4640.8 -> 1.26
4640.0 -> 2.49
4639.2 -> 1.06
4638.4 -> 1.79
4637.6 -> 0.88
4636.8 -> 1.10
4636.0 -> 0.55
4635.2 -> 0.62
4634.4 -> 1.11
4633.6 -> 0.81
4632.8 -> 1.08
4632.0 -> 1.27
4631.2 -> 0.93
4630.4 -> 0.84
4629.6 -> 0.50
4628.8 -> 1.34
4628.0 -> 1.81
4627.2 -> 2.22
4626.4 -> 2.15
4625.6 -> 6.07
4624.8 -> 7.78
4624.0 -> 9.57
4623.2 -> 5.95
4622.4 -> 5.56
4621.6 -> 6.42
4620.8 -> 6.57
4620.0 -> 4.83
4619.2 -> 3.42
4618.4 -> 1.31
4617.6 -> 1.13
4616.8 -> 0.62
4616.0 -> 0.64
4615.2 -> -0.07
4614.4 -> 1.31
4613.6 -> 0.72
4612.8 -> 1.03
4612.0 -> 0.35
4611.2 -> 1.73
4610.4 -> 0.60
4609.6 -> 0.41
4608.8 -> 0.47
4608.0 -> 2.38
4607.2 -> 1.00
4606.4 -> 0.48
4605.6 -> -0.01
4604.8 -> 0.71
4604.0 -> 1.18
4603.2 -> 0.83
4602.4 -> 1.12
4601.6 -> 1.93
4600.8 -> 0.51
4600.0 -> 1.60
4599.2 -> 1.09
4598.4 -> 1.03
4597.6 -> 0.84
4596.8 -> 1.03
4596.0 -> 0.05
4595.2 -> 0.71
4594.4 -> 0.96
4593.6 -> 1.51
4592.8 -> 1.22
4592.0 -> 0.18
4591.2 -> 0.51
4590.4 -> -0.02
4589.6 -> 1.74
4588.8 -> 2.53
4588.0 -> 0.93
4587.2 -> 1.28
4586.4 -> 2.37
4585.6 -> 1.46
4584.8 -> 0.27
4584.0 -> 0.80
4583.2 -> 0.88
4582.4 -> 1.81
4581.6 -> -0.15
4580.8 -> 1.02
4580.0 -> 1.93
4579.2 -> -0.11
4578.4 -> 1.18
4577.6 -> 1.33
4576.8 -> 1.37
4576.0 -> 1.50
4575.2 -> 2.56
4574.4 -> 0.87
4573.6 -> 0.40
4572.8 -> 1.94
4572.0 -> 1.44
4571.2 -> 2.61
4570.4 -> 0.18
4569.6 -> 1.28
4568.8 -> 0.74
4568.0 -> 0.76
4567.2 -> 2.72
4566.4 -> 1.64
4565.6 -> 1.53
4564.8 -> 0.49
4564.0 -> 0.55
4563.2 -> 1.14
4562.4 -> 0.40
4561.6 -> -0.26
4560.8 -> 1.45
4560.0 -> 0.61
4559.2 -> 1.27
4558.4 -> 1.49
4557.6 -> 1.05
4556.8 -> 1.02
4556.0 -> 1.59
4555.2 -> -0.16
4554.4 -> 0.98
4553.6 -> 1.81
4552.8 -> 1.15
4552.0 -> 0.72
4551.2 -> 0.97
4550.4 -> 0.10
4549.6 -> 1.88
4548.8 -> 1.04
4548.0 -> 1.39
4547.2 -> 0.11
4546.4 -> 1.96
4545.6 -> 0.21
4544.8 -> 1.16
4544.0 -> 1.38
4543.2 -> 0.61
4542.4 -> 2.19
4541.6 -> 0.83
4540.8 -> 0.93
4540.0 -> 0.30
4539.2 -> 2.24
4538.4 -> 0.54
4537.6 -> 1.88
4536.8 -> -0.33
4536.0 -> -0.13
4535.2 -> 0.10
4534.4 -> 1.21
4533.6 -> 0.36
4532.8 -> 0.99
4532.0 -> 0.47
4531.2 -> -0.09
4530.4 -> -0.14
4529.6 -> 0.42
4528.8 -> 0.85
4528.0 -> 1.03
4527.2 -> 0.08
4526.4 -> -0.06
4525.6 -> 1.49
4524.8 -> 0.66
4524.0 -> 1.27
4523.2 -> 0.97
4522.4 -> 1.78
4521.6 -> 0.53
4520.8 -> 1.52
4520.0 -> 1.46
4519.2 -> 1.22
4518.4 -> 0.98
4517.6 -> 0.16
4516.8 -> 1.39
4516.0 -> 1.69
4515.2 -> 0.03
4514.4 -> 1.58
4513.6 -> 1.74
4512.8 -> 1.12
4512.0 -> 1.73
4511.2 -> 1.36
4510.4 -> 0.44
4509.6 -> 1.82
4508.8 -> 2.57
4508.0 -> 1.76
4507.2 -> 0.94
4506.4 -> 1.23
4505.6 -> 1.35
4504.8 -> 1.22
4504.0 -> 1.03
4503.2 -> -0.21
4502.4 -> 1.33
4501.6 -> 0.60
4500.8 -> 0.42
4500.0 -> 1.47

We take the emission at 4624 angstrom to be [O II]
